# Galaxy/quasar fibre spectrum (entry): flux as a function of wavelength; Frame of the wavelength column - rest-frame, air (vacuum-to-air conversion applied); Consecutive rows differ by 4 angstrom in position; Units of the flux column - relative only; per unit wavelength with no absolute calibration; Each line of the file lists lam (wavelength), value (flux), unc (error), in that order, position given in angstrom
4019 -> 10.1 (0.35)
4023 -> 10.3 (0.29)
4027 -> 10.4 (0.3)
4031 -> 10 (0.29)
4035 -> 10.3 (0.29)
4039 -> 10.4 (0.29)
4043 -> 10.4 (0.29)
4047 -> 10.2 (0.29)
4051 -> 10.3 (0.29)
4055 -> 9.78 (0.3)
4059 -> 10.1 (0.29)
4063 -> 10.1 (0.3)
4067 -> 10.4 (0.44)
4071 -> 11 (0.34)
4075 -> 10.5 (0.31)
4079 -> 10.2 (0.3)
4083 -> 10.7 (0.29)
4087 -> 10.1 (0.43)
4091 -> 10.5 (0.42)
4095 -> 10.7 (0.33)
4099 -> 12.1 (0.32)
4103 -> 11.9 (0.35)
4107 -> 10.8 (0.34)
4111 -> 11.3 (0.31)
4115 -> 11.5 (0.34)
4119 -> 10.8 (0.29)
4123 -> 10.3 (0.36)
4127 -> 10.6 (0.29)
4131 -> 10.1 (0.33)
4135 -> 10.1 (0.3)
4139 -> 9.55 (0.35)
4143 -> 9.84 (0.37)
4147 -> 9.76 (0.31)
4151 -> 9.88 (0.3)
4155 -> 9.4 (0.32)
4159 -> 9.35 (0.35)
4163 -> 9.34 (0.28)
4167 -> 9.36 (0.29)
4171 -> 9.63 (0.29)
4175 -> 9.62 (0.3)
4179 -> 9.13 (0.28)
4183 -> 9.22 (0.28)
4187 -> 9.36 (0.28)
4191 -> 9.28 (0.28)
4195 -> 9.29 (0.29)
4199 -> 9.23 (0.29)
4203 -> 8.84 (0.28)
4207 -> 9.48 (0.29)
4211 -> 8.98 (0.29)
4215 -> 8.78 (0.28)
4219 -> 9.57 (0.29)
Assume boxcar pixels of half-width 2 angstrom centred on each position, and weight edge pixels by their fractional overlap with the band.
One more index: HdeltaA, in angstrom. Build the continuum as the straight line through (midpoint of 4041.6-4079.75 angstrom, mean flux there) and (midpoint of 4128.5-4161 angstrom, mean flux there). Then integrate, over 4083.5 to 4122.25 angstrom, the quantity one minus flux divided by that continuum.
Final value -3.9 angstrom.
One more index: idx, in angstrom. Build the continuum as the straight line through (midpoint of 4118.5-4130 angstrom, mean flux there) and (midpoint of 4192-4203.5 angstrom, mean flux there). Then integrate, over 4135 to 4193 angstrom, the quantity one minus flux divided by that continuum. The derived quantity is 1.6 angstrom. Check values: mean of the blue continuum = 10.5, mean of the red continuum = 9.17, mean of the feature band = 9.5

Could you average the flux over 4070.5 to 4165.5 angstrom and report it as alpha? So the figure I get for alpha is 10.4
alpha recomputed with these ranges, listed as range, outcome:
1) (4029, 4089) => 10.3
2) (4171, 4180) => 9.46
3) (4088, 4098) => 10.7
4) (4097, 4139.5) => 10.9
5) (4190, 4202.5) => 9.21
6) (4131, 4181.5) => 9.6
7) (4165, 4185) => 9.39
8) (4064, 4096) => 10.5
